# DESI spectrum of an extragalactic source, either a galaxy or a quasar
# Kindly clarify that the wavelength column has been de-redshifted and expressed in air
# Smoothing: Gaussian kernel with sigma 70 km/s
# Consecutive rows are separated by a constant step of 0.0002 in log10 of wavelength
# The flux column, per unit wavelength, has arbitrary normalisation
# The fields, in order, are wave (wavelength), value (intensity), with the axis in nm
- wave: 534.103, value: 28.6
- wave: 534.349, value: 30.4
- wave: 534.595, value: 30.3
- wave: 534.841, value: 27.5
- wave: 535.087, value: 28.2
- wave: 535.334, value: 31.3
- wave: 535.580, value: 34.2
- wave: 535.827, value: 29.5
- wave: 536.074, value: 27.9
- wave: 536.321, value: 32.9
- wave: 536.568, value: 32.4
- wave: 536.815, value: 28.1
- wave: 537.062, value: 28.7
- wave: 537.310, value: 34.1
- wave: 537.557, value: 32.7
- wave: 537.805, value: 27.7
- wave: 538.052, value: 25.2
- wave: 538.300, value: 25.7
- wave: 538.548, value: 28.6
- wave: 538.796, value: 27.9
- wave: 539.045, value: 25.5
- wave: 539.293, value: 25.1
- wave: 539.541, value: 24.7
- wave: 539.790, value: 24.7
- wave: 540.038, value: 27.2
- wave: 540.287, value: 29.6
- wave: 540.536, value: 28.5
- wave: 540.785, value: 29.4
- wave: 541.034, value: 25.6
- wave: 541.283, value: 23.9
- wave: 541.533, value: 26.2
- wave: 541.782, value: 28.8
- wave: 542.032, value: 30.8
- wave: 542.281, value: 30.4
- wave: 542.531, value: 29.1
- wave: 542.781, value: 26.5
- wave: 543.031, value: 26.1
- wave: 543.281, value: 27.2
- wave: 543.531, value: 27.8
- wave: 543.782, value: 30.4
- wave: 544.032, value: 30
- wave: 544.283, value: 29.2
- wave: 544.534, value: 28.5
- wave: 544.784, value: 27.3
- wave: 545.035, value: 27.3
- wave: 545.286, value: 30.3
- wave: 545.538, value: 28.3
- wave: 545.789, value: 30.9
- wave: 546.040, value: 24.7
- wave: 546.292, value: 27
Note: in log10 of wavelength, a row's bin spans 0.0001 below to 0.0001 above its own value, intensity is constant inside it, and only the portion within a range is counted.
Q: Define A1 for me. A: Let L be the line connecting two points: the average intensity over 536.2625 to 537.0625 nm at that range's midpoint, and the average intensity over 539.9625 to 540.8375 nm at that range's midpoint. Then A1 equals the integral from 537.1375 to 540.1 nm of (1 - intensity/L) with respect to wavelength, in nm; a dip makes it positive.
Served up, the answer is 0.22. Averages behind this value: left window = 30.6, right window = 28.7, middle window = 27.4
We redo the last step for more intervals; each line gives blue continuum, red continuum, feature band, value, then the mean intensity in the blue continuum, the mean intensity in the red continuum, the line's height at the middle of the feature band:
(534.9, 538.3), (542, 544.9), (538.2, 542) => 0.31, 30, 28.5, 29.3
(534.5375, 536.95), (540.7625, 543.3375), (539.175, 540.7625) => 0.09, 30.2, 27.6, 28.5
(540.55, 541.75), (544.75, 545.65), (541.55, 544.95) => -0.12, 26.7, 28.4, 27.6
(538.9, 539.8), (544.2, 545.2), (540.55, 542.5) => -0.12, 25.1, 28.1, 26.3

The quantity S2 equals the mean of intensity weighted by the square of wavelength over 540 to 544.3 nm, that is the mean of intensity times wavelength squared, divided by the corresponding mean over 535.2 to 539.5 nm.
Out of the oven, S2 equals 1.0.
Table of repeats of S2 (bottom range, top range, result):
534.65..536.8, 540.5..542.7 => 0.94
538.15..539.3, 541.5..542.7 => 1.11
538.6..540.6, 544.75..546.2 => 1.08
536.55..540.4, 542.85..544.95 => 1.03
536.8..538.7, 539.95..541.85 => 0.96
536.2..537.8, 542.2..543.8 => 0.92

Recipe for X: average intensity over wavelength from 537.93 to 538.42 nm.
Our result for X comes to 25.4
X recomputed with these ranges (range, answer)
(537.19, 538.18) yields 29.9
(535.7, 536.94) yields 30.2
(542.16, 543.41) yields 27.9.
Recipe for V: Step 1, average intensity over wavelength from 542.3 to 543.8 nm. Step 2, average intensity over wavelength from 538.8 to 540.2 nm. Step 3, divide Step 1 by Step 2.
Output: 1.08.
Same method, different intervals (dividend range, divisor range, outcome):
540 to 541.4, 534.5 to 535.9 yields 0.91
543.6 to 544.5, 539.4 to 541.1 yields 1.09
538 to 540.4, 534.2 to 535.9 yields 0.88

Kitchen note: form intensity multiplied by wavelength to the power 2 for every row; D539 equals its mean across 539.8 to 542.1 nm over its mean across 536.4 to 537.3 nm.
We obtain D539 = 0.92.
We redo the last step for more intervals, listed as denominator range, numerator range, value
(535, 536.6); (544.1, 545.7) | 0.96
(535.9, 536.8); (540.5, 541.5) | 0.88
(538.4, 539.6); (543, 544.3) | 1.10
